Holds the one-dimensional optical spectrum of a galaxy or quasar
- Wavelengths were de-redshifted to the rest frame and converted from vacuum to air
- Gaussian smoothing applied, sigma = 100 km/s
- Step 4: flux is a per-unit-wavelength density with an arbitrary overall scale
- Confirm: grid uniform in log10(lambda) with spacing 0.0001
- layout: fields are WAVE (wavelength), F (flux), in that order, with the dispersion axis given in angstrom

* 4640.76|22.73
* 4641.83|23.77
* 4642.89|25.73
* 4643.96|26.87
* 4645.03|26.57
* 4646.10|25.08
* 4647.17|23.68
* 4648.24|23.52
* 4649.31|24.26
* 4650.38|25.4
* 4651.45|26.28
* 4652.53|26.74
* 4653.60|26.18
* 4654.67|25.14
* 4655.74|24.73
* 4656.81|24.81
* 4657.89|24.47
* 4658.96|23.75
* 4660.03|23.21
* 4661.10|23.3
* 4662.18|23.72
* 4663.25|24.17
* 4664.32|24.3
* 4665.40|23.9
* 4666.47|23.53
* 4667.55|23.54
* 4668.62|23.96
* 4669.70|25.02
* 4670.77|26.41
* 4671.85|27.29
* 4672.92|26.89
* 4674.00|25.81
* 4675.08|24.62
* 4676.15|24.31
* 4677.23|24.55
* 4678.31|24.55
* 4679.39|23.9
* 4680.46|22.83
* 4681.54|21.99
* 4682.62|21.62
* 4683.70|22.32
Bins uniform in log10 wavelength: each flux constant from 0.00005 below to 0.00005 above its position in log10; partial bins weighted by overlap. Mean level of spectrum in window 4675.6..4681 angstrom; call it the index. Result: 24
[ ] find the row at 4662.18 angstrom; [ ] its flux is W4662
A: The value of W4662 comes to 23.72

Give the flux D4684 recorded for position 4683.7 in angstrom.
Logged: 22.32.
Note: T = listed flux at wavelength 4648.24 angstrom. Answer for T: 23.52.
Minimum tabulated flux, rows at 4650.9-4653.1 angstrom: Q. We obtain 26.28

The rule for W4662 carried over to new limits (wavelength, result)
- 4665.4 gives 23.9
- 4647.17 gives 23.68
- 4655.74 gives 24.73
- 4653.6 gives 26.18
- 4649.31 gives 24.26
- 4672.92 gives 26.89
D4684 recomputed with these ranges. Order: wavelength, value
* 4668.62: 23.96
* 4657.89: 24.47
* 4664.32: 24.3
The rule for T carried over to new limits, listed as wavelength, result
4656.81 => 24.81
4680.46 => 22.83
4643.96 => 26.87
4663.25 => 24.17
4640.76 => 22.73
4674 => 25.81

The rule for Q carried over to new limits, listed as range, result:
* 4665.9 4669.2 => 23.53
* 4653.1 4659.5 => 23.75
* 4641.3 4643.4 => 23.77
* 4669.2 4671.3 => 25.02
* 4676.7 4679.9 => 23.9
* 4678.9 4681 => 22.83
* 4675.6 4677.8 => 24.31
